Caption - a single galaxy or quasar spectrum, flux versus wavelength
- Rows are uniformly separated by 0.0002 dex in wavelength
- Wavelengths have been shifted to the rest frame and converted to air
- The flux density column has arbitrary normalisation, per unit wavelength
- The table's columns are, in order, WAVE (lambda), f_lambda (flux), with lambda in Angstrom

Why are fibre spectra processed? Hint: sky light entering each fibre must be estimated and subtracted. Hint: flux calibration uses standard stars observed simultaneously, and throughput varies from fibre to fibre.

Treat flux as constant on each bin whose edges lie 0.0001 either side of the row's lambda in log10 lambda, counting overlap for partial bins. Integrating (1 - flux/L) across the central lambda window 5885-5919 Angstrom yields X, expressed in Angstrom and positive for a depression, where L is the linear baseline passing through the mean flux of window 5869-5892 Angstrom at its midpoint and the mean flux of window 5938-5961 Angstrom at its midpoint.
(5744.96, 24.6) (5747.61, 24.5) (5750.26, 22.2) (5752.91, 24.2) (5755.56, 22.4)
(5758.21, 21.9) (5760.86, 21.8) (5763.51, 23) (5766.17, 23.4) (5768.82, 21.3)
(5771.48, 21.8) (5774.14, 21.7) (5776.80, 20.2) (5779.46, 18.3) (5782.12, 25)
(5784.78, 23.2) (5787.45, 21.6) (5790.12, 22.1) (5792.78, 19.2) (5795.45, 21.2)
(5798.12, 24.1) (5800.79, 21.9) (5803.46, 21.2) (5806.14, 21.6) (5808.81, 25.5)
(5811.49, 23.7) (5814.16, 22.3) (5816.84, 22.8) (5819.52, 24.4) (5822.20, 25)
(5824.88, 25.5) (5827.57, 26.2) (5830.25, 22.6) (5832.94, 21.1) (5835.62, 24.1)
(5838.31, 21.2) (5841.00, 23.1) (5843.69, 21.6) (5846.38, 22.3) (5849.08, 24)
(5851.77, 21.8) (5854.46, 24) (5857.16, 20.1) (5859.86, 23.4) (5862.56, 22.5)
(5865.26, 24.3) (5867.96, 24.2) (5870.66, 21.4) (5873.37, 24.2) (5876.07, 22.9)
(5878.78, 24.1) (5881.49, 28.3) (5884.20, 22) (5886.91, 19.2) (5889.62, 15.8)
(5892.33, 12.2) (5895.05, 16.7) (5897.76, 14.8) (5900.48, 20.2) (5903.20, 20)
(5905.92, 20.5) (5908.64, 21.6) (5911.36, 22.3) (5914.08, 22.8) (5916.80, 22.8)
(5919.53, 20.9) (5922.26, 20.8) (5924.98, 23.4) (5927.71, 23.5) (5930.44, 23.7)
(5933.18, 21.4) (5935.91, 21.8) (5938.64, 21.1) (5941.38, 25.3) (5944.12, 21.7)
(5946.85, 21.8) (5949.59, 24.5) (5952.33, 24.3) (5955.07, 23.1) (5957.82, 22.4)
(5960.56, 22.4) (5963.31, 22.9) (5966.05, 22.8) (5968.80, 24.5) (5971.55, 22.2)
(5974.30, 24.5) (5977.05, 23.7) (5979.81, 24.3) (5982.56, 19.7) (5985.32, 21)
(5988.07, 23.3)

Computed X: 4.7 Angstrom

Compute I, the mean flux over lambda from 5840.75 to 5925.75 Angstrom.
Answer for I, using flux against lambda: 21.5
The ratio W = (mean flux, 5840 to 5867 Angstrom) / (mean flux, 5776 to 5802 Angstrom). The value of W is 1.05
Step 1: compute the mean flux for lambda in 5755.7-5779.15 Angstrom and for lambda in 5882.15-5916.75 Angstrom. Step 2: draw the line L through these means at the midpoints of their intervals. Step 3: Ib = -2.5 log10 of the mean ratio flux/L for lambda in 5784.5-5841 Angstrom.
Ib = -0.10 mag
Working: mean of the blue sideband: 21.8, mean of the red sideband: 19.3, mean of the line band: 22.9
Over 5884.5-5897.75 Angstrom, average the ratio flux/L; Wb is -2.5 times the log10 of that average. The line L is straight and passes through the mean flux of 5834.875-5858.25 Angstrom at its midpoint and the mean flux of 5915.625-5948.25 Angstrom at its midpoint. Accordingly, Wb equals 0.34 mag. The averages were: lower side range 22.4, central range 16.3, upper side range 22.3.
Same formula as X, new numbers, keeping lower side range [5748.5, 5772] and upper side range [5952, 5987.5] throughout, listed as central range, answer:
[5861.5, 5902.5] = 3.4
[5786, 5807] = 0.9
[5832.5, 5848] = 0.2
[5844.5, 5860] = 0.1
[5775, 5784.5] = 0.5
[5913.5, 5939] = 0.6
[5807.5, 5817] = -0.4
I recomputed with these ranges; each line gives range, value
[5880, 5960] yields 21.4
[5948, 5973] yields 23.2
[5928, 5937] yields 22.4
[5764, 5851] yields 22.6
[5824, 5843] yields 23.3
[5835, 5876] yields 22.8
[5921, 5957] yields 22.8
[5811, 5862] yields 23.1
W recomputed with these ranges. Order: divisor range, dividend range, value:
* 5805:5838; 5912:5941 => 0.94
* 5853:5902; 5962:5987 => 1.08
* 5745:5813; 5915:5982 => 1.02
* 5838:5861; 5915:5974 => 1.01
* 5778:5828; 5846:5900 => 0.94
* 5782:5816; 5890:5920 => 0.86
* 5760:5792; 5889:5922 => 0.88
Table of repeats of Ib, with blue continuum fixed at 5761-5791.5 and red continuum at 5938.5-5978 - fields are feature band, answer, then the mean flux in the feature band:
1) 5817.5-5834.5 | -0.084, 24.1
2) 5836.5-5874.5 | -0.011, 22.7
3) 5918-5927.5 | 0.050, 21.9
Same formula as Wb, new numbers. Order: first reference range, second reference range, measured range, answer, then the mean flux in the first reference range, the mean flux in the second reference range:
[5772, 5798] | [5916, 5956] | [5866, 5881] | -0.07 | 21.5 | 22.7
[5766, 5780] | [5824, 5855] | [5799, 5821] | -0.04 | 21.1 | 23.1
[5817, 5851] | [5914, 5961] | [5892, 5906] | 0.29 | 23.4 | 22.7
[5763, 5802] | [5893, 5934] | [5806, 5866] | -0.09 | 21.8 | 20.9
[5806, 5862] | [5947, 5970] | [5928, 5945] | 0.03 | 23.2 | 23.3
